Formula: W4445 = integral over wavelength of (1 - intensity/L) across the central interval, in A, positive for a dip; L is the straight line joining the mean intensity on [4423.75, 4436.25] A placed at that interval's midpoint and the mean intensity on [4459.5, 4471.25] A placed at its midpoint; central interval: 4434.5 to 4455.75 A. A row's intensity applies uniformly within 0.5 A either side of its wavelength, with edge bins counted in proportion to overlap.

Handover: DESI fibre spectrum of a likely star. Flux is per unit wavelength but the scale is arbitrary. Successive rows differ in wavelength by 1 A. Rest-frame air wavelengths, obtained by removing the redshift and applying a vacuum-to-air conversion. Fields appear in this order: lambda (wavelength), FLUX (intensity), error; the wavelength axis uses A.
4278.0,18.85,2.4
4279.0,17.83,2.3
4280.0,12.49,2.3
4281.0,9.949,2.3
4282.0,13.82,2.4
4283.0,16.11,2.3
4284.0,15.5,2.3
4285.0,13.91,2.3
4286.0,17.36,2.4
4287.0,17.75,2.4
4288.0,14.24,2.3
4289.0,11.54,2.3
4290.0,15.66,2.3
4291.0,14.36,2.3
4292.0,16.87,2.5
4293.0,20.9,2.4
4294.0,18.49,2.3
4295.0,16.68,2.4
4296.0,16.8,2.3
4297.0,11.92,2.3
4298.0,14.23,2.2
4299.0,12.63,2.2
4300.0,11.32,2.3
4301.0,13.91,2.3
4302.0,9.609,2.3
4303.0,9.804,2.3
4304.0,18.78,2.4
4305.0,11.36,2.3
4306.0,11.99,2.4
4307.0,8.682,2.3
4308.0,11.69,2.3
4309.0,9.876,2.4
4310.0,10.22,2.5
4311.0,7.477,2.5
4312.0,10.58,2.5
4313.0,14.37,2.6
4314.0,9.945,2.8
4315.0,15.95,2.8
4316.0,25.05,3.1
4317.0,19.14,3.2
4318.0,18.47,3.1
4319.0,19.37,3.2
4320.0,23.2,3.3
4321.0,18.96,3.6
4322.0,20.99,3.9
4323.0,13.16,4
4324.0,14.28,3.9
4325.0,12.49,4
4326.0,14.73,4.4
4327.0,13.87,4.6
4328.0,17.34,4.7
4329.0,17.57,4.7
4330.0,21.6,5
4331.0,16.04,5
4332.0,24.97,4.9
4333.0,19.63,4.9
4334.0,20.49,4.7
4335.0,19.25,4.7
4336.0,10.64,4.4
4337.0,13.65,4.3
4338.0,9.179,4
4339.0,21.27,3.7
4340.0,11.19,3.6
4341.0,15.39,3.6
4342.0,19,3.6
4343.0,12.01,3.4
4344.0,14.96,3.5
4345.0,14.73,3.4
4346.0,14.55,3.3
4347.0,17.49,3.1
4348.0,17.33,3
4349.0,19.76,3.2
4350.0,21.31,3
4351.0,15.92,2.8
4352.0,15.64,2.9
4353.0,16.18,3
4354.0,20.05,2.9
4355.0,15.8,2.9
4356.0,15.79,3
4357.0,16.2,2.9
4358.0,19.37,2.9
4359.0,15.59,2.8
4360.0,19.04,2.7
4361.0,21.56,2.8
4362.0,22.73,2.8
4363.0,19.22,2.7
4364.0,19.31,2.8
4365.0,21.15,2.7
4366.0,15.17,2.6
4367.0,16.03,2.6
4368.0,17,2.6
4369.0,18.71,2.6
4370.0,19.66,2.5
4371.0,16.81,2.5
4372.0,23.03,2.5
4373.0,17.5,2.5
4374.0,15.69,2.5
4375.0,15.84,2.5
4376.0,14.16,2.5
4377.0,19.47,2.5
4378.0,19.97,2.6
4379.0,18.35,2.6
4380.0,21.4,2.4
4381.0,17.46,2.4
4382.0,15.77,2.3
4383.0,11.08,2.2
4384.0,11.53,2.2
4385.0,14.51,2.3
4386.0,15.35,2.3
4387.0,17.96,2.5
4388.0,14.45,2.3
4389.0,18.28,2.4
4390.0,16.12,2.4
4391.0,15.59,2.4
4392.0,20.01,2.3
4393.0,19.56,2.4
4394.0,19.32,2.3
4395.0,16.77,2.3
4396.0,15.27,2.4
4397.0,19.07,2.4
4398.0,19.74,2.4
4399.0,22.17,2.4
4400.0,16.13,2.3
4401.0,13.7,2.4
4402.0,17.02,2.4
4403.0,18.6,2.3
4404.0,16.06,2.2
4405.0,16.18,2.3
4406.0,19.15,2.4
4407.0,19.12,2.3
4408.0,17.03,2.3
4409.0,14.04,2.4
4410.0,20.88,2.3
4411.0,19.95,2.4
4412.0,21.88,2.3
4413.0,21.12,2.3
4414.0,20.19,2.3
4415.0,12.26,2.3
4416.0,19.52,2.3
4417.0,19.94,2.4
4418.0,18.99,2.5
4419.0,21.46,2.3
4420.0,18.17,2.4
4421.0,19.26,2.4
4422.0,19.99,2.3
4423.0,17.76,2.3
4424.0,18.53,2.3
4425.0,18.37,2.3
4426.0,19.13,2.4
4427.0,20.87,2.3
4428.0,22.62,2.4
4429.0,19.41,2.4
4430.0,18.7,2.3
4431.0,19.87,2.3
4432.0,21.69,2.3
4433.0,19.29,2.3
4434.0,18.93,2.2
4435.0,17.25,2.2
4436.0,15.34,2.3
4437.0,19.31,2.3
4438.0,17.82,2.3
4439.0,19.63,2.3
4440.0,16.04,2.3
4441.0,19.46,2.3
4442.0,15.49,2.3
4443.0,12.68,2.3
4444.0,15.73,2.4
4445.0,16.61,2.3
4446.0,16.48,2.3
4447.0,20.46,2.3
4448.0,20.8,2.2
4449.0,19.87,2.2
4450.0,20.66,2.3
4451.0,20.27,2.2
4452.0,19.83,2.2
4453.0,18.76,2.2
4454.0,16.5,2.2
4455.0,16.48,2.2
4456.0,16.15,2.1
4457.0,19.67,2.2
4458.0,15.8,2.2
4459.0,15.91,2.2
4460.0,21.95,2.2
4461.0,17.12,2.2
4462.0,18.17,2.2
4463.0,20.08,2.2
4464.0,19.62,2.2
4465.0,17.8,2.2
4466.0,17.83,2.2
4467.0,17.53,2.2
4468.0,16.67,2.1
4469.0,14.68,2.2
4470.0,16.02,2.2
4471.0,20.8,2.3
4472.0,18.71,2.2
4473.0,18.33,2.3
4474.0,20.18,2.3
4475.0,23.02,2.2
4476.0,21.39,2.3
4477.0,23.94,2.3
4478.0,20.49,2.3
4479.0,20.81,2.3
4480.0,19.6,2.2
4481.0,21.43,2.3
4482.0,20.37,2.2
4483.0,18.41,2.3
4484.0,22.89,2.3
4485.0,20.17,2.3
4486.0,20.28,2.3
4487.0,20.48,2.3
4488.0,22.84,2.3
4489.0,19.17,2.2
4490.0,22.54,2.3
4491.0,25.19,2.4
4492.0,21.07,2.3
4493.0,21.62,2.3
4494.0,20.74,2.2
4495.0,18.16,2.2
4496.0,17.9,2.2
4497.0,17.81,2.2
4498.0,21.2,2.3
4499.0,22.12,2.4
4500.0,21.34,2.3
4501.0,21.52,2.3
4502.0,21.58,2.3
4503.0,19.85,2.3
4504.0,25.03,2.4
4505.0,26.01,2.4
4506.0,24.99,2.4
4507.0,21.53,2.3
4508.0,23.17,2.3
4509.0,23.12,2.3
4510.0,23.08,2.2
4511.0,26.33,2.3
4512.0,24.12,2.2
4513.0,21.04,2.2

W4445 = 1.1 A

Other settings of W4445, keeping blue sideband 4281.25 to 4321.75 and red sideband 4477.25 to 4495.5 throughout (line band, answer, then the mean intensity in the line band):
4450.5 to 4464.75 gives 1.2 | 18.3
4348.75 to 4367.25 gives -1.8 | 18.2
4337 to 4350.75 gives 0.2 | 15.9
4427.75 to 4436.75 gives 0.0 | 19.1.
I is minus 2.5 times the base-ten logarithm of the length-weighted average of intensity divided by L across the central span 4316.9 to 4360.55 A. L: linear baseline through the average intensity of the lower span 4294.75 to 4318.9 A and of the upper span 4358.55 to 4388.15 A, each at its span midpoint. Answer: -0.11 mag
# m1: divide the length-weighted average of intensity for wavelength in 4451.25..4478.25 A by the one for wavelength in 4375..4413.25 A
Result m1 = 1.1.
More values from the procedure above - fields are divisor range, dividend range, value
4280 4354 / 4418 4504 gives 1.25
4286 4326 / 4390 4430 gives 1.26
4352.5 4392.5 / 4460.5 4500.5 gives 1.14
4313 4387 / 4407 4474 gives 1.07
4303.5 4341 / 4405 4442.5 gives 1.21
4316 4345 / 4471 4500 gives 1.22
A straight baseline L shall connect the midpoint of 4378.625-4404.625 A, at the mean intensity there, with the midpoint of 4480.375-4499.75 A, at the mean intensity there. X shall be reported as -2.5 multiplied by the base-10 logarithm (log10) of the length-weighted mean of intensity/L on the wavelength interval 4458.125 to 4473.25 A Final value 0.10 mag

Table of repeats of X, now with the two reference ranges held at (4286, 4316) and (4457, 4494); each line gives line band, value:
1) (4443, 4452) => 0.02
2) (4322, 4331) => -0.10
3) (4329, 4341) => -0.15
